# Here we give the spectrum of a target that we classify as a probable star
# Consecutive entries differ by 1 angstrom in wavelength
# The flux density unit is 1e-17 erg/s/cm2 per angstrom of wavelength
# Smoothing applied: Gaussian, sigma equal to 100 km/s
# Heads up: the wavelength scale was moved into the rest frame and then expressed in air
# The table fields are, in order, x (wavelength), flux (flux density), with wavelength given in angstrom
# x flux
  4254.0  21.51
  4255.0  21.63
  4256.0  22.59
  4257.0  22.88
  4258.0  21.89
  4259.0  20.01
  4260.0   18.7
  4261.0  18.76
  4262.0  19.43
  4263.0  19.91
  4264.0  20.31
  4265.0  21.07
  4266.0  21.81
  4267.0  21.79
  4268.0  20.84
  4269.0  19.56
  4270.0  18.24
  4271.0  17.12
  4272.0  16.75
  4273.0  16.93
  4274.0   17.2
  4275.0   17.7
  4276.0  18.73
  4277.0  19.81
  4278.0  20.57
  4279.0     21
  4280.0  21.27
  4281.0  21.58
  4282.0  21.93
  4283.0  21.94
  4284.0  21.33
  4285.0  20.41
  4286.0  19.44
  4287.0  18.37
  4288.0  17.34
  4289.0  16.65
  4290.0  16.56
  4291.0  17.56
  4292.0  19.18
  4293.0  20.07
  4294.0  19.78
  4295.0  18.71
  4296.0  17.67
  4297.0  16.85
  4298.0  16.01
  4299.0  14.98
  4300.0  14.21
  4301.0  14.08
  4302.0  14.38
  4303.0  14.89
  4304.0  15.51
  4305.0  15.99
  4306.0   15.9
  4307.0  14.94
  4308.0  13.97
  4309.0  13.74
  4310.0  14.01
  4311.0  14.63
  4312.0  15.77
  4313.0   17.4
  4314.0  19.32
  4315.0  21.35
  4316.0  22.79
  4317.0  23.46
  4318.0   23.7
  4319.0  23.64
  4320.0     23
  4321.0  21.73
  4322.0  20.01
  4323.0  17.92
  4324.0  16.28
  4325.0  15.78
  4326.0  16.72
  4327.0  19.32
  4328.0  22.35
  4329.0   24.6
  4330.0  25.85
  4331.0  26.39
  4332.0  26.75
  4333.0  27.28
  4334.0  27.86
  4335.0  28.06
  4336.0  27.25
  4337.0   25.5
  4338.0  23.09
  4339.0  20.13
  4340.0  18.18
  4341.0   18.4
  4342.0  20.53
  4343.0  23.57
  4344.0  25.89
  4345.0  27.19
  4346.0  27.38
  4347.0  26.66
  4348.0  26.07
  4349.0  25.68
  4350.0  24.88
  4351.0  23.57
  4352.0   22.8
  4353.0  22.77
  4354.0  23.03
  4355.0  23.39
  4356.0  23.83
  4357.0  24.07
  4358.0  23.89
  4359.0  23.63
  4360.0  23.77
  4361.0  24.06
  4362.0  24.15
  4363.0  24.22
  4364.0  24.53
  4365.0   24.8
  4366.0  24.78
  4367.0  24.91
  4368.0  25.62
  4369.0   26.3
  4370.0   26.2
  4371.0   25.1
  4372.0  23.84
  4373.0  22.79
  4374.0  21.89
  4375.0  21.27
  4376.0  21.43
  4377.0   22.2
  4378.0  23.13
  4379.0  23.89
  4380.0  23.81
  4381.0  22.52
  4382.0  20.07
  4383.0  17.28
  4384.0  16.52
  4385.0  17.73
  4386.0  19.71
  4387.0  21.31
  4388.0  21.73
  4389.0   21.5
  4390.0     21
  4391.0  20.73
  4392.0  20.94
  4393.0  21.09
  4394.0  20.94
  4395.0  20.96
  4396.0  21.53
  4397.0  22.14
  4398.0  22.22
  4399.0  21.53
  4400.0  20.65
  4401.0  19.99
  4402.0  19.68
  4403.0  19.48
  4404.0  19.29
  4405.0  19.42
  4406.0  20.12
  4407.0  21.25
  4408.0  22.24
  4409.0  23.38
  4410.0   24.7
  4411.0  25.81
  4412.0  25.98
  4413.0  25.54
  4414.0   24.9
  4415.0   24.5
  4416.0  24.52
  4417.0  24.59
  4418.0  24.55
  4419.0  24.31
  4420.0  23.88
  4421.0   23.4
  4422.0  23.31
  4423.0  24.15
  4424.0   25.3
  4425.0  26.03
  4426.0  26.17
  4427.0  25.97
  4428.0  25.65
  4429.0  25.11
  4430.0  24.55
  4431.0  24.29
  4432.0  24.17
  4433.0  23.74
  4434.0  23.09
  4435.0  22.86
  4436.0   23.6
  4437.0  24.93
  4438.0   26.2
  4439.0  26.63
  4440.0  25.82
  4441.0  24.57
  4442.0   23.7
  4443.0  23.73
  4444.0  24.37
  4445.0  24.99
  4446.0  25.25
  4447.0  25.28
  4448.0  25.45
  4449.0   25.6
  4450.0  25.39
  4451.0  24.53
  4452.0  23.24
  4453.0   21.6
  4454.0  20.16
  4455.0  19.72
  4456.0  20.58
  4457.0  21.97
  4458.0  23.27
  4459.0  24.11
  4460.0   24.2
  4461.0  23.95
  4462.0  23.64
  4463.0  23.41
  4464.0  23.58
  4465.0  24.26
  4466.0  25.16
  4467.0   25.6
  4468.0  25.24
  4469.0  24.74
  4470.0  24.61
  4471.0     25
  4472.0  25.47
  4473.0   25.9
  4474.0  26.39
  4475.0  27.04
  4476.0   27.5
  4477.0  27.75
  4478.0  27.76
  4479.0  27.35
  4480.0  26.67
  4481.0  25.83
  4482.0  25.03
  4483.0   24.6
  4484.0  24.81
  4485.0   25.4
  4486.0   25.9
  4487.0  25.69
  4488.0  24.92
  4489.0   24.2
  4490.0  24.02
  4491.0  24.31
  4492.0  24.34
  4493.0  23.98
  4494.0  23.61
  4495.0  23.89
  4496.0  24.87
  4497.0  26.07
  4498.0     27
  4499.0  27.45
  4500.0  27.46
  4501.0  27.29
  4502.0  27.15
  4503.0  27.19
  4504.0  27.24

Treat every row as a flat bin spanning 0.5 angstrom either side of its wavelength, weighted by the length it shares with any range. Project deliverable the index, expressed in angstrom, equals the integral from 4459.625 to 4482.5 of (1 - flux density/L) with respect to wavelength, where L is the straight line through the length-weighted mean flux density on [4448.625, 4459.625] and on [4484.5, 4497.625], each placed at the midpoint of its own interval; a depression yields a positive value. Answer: -1.8 angstrom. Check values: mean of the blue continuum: 22.7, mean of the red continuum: 24.7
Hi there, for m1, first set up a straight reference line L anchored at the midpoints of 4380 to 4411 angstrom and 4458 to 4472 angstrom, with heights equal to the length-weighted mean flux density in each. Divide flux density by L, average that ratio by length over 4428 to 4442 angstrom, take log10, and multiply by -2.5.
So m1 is -0.08 mag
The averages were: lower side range 20.9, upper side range 24.4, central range 24.6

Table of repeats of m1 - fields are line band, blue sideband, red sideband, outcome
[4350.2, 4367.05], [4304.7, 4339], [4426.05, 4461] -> -0.10 mag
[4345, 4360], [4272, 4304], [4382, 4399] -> -0.24 mag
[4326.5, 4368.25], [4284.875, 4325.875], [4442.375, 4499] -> -0.24 mag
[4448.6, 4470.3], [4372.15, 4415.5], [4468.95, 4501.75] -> 0.04 mag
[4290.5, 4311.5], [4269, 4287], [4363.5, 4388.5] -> 0.25 mag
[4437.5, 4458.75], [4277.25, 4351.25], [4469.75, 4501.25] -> 0.03 mag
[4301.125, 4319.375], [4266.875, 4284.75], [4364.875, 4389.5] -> 0.18 mag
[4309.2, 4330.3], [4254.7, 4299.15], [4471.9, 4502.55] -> 0.05 mag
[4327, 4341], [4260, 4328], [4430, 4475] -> -0.22 mag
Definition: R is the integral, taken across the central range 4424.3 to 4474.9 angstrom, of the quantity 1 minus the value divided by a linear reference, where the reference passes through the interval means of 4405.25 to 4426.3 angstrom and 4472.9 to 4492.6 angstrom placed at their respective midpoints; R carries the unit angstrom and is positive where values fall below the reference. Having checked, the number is 1.2 angstrom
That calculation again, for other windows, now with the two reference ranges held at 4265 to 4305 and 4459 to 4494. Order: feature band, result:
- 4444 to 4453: -0.2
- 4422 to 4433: -0.7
